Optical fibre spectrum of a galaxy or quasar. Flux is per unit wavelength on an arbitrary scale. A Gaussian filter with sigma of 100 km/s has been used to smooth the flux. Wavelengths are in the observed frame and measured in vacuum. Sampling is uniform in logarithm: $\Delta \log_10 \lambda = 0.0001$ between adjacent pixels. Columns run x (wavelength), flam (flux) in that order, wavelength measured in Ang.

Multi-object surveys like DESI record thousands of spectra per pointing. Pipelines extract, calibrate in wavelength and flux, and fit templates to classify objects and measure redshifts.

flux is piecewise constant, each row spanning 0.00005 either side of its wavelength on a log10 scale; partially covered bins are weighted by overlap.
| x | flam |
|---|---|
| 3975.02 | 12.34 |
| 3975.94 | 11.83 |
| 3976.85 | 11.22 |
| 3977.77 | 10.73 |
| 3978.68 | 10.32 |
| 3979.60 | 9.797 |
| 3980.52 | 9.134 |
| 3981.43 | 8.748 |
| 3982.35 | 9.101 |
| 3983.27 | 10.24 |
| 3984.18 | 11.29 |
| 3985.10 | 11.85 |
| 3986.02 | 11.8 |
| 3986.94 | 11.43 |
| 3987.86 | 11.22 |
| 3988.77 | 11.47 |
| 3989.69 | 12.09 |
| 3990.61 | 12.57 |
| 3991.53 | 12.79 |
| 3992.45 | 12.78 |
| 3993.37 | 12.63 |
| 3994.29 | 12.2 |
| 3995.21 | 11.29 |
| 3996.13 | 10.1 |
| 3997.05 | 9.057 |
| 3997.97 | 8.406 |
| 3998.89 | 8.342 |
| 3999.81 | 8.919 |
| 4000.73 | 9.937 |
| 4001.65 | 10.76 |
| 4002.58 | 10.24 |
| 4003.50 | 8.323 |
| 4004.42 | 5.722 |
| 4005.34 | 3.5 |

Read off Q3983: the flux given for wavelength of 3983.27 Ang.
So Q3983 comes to 10.24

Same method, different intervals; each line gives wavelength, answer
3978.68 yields 10.32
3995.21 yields 11.29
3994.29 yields 12.2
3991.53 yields 12.79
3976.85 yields 11.22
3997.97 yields 8.406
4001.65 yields 10.76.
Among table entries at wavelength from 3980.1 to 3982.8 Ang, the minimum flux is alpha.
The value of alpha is 8.748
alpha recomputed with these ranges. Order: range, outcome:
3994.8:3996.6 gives 10.1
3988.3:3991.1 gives 11.47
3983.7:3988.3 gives 11.22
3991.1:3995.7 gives 11.29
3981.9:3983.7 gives 9.101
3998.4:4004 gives 8.323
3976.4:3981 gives 9.134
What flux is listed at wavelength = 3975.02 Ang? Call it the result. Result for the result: 12.34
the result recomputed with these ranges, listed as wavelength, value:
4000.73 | 9.937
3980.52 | 9.134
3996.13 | 10.1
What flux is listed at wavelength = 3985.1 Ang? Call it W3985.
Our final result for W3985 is 11.85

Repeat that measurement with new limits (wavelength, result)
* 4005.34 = 3.5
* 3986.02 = 11.8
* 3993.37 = 12.63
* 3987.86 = 11.22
